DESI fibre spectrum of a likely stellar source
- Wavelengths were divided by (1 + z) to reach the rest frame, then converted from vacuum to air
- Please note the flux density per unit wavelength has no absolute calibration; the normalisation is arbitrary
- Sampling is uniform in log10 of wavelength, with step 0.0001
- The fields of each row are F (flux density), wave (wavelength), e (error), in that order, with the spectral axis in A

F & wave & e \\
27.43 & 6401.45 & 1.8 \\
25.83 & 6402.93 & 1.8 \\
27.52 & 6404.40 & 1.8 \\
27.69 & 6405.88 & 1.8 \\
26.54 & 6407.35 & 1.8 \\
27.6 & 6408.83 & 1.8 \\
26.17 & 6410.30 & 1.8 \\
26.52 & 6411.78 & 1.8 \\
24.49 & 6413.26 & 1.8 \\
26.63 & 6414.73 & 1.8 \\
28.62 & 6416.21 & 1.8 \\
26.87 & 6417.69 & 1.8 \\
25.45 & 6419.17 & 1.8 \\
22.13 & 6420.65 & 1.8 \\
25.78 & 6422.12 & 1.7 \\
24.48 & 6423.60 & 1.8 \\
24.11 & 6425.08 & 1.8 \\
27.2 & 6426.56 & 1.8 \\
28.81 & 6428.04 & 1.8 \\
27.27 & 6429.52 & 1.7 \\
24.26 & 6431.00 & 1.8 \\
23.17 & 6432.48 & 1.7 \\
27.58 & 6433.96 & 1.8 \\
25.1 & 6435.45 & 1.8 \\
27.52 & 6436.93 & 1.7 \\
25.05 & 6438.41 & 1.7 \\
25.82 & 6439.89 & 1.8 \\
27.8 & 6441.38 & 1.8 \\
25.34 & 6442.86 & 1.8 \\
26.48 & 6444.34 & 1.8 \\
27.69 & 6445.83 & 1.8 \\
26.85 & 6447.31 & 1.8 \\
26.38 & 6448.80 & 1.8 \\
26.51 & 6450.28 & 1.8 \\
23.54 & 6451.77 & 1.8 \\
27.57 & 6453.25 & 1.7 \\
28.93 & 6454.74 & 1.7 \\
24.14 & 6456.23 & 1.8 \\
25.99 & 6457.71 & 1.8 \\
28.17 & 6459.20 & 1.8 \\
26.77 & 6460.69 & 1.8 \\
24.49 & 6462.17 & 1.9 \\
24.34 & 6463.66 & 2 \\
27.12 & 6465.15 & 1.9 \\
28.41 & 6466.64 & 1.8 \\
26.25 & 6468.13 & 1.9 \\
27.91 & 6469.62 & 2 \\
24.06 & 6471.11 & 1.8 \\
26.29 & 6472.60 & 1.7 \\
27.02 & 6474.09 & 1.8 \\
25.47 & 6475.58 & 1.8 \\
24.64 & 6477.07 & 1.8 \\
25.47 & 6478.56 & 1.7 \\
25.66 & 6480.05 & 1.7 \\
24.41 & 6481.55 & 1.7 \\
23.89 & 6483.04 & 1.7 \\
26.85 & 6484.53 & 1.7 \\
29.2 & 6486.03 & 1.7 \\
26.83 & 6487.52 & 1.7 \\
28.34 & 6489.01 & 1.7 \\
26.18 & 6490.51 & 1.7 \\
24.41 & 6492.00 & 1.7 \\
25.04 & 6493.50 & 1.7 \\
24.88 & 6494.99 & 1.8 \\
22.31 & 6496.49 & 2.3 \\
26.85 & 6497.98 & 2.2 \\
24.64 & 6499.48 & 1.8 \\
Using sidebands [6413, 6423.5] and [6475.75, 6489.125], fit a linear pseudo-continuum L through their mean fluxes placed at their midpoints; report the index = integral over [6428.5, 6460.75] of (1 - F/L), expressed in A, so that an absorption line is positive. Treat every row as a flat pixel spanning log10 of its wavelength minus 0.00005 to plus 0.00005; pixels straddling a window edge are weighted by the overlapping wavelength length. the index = -0.6 A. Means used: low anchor 25.7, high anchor 26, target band 26.3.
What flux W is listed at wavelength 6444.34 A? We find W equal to 26.48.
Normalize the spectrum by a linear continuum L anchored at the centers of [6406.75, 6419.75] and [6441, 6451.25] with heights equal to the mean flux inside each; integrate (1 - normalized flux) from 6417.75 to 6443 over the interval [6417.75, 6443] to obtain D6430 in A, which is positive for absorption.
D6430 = 0.80 A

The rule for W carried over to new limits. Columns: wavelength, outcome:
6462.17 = 24.49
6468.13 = 26.25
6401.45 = 27.43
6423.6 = 24.48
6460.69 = 26.77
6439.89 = 25.82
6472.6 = 26.29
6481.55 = 24.41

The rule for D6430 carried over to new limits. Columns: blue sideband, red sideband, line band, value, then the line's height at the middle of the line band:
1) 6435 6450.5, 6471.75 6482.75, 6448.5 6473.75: -0.36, 25.9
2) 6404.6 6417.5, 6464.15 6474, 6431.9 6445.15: 0.34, 26.7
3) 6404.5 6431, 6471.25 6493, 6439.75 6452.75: -0.10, 26.1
